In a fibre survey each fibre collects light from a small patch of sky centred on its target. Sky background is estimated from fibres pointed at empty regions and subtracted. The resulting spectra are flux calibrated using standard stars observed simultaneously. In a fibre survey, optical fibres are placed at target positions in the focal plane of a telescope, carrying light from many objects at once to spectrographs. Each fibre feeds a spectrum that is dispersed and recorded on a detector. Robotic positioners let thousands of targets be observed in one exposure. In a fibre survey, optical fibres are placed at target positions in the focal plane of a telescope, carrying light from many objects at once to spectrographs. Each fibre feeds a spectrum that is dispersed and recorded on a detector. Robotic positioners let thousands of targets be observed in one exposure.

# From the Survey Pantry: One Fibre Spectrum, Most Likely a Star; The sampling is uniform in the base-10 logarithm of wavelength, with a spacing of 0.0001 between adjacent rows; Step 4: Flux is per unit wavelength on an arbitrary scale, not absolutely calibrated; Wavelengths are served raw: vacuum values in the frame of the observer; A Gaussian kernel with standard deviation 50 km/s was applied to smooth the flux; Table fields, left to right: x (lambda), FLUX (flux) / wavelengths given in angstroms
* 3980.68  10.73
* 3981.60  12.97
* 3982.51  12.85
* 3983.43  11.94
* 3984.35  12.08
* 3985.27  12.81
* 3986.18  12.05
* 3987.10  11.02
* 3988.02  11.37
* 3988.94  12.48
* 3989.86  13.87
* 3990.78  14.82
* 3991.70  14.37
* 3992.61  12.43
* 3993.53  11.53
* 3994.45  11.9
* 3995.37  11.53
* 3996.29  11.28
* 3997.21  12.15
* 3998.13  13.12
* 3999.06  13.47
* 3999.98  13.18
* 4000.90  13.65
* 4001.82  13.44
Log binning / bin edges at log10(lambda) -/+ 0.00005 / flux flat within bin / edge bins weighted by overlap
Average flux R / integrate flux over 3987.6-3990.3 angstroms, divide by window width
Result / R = 12.6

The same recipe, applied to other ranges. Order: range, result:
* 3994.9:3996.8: 11.4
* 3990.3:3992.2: 14.6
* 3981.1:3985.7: 12.5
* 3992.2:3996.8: 11.7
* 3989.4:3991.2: 14.3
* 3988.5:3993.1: 13.6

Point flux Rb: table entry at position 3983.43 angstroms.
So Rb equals 11.94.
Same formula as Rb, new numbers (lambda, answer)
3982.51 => 12.85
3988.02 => 11.37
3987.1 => 11.02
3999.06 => 13.47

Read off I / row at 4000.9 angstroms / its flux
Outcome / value 13.65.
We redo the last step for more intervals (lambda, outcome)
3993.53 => 11.53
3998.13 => 13.12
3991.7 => 14.37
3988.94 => 12.48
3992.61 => 12.43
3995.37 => 11.53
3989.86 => 13.87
